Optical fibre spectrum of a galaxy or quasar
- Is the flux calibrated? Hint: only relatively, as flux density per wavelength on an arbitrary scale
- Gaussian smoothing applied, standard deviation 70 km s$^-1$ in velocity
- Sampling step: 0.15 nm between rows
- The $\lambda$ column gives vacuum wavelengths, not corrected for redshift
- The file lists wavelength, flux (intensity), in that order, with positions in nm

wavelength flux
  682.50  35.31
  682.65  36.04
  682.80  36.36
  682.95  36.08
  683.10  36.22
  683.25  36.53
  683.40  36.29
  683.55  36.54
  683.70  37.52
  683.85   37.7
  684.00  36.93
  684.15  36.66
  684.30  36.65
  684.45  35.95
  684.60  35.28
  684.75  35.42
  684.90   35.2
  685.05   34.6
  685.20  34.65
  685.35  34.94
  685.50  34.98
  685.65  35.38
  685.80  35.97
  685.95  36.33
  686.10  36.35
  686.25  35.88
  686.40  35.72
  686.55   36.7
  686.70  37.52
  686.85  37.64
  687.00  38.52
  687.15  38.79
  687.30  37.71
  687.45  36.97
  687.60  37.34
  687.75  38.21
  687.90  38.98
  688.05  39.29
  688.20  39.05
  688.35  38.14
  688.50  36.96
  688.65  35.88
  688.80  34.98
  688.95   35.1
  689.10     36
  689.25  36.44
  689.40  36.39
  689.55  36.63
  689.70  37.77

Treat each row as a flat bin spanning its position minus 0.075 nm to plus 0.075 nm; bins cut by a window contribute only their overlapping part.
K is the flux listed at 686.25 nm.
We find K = 35.88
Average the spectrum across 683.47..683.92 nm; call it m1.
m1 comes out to 37.2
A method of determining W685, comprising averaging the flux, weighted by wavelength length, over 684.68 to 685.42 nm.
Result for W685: 35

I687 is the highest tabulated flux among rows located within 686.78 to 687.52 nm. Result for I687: 38.79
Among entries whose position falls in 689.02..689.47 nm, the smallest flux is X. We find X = 36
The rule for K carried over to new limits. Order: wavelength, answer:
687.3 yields 37.71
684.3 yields 36.65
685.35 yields 34.94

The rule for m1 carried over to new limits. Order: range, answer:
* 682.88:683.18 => 36.2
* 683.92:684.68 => 36.3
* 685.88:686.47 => 36.1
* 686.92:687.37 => 38.3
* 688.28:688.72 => 37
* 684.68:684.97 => 35.3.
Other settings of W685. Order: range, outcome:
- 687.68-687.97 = 38.6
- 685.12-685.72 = 35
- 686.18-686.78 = 36.5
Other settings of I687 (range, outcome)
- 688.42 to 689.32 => 36.96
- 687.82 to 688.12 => 39.29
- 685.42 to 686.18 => 36.35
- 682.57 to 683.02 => 36.36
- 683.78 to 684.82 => 37.7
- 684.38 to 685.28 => 35.95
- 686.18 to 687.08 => 38.52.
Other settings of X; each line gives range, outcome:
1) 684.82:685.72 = 34.6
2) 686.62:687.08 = 37.52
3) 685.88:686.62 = 35.72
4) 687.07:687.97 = 36.97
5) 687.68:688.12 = 38.21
